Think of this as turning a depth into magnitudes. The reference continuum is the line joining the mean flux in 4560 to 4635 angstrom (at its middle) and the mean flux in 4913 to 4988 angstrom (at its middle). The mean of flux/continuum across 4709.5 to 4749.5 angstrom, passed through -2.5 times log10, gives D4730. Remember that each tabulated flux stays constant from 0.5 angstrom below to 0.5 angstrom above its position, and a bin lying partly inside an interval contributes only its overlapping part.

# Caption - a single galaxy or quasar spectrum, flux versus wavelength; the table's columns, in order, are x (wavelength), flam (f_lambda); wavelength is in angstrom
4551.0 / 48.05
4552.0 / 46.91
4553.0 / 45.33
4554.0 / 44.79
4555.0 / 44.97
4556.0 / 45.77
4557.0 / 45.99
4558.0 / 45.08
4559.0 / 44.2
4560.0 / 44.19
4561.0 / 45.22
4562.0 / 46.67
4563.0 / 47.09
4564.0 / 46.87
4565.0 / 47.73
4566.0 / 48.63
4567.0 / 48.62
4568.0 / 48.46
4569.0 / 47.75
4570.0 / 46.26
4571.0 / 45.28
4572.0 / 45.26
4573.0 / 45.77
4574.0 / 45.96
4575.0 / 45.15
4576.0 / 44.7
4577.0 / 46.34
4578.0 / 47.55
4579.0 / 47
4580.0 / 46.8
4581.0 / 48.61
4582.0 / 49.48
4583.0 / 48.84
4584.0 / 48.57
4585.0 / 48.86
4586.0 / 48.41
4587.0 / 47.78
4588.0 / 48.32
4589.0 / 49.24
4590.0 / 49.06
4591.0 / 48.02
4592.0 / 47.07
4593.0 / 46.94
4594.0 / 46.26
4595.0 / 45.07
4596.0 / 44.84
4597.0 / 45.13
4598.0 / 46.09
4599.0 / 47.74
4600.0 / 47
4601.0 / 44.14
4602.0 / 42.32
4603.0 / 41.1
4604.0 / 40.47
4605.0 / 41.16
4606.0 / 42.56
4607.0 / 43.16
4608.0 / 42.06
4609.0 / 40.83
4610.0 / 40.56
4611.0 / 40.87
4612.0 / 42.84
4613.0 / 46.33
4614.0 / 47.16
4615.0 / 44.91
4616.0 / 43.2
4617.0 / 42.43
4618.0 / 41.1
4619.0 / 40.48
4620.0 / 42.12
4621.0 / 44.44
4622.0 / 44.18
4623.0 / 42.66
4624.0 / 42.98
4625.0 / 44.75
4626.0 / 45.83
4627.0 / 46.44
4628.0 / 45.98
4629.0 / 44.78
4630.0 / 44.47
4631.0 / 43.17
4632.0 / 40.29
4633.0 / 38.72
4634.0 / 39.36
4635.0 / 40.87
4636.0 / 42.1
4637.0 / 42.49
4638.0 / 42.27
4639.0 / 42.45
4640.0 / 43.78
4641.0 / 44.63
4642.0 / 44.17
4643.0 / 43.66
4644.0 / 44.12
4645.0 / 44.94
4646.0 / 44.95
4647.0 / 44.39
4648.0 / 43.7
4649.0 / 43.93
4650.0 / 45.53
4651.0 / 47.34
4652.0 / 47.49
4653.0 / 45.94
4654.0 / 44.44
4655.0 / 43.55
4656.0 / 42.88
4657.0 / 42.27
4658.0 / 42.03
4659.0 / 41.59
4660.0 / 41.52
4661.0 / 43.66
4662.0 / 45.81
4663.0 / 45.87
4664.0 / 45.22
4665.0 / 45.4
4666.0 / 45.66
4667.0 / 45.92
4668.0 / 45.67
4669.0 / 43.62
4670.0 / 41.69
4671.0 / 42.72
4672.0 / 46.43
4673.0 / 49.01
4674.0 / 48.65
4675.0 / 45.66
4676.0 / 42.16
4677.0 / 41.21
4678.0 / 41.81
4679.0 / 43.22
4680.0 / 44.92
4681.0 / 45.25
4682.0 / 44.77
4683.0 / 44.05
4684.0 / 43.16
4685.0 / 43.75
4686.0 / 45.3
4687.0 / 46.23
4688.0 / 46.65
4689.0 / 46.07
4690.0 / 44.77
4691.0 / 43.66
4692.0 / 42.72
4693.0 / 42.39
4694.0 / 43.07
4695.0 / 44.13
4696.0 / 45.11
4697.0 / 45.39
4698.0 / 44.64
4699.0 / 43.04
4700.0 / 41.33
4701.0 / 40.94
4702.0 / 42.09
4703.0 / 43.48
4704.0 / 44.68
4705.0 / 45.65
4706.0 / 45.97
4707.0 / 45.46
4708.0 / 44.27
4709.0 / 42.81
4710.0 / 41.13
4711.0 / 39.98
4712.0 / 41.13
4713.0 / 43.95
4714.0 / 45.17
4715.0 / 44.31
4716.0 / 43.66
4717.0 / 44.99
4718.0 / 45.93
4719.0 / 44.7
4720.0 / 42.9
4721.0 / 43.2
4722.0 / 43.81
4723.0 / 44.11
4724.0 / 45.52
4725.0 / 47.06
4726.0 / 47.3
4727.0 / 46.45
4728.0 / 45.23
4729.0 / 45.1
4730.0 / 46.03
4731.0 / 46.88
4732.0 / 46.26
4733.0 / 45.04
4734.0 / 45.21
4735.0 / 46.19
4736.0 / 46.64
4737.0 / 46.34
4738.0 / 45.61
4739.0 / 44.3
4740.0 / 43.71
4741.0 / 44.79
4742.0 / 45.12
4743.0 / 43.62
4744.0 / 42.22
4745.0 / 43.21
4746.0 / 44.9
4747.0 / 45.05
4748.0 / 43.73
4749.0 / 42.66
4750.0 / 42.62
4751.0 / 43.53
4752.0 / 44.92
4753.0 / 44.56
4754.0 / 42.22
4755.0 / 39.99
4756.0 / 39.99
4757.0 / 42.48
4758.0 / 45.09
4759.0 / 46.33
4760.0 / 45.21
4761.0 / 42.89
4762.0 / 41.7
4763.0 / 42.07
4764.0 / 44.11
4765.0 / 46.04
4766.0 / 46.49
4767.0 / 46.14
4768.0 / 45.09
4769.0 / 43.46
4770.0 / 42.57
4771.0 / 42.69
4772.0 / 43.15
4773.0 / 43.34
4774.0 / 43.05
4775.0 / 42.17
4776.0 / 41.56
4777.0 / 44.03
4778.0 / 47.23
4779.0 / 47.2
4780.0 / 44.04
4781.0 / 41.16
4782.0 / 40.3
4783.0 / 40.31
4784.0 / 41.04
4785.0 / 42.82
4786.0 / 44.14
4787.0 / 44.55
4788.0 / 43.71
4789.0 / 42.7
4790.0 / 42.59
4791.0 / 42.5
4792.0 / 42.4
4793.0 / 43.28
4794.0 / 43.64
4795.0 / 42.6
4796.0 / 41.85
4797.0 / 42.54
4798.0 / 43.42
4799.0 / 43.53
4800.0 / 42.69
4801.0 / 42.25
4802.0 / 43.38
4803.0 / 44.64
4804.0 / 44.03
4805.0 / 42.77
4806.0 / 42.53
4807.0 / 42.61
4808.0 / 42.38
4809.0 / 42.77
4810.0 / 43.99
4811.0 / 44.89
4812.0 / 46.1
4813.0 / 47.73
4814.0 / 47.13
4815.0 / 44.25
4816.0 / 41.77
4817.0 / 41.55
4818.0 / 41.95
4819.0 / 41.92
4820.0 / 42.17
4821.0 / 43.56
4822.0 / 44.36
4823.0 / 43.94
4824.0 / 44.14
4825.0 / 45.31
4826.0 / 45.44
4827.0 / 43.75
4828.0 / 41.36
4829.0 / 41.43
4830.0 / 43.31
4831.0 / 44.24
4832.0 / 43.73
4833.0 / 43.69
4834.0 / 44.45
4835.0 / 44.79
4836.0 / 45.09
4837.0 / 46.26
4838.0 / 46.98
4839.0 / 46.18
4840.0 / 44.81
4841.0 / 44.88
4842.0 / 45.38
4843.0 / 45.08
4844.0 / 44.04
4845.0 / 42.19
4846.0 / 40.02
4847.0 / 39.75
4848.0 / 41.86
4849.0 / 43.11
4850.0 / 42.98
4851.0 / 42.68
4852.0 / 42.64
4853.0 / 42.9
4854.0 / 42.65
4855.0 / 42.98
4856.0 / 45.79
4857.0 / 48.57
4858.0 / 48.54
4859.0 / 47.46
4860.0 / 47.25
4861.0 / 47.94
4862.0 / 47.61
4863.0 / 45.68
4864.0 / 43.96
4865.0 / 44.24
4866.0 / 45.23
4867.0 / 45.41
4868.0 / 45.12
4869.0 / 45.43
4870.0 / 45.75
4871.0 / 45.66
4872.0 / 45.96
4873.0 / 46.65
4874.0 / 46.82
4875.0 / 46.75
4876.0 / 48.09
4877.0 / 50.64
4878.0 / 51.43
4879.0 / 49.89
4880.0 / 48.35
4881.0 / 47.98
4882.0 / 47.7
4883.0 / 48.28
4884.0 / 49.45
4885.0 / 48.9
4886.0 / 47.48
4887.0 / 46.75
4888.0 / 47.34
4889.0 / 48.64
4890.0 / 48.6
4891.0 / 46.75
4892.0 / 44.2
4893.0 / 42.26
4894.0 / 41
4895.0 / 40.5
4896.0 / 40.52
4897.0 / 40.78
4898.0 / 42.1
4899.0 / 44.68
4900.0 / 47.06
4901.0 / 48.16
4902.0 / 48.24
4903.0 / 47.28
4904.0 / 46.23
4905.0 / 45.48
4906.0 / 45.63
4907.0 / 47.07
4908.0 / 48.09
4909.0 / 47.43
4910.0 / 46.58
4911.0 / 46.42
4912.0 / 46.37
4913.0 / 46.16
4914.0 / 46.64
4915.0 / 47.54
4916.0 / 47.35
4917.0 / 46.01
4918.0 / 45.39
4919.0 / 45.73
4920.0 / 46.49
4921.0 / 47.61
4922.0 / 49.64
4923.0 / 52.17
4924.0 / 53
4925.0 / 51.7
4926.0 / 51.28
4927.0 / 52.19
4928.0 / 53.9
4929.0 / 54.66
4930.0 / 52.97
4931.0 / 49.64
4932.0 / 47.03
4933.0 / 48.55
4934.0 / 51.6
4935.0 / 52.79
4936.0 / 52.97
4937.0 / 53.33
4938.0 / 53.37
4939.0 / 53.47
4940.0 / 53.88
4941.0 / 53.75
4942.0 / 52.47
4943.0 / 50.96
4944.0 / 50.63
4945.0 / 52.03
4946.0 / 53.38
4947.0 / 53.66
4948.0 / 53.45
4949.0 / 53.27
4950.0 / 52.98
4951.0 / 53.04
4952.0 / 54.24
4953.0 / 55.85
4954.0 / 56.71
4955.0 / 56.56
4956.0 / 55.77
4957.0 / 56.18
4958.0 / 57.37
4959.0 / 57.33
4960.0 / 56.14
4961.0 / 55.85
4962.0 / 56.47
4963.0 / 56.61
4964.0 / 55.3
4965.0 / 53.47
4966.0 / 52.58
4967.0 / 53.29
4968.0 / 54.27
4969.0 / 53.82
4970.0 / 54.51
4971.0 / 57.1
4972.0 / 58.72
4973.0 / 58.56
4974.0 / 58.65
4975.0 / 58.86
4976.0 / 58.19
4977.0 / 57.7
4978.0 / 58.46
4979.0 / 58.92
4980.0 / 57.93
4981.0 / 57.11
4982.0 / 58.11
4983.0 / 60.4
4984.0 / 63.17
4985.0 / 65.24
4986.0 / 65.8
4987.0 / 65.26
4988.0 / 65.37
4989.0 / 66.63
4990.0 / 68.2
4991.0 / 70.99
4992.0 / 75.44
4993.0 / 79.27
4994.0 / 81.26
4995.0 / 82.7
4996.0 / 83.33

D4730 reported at 0.092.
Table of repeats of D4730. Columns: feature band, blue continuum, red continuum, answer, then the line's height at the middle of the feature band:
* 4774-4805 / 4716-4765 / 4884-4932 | 0.05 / 45.3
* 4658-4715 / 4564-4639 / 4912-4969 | 0.06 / 46.8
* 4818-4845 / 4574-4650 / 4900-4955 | 0.10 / 48.6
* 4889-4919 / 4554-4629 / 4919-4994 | 0.20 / 54.7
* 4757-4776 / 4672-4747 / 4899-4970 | 0.06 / 46.2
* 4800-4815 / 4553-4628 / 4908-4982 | 0.14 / 50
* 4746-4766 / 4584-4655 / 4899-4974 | 0.09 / 47.5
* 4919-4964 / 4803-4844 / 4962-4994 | 0.08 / 56.9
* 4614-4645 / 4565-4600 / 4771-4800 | 0.07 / 46.2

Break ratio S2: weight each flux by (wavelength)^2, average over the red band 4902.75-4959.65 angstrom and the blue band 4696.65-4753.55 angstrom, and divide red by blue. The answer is 1.25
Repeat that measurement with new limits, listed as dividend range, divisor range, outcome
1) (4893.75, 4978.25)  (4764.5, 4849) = 1.24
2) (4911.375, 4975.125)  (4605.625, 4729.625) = 1.35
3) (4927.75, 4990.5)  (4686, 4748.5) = 1.39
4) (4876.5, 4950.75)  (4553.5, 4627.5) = 1.23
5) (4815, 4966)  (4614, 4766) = 1.18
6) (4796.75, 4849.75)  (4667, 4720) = 1.05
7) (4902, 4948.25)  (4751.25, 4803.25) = 1.22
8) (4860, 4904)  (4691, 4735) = 1.12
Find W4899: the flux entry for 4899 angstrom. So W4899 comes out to 44.68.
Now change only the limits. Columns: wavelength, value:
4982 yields 58.11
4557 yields 45.99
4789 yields 42.7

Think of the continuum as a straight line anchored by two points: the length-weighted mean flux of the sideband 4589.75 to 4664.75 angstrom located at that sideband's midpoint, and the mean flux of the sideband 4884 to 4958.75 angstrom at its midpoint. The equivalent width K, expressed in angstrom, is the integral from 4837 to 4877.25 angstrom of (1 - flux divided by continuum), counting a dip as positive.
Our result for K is 2.6 angstrom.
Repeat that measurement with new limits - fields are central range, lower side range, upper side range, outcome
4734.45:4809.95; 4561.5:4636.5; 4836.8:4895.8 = 3.25 angstrom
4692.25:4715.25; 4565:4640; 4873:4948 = 1.30 angstrom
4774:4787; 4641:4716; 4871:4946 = 0.84 angstrom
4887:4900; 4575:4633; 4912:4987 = 2.06 angstrom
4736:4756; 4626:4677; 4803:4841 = 0.09 angstrom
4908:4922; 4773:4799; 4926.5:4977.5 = 1.36 angstrom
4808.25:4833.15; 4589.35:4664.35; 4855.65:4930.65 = 1.35 angstrom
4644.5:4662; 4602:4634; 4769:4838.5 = -0.47 angstrom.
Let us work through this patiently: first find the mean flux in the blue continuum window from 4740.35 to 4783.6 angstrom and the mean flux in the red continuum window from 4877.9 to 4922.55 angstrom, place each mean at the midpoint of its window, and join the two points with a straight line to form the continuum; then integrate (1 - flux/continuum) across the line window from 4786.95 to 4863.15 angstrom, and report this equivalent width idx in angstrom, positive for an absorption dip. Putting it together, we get 1.65 angstrom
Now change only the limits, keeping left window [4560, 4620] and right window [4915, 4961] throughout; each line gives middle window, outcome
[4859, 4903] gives 4.2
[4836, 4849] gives 1.7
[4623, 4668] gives 2.7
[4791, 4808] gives 2.3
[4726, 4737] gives 0.5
